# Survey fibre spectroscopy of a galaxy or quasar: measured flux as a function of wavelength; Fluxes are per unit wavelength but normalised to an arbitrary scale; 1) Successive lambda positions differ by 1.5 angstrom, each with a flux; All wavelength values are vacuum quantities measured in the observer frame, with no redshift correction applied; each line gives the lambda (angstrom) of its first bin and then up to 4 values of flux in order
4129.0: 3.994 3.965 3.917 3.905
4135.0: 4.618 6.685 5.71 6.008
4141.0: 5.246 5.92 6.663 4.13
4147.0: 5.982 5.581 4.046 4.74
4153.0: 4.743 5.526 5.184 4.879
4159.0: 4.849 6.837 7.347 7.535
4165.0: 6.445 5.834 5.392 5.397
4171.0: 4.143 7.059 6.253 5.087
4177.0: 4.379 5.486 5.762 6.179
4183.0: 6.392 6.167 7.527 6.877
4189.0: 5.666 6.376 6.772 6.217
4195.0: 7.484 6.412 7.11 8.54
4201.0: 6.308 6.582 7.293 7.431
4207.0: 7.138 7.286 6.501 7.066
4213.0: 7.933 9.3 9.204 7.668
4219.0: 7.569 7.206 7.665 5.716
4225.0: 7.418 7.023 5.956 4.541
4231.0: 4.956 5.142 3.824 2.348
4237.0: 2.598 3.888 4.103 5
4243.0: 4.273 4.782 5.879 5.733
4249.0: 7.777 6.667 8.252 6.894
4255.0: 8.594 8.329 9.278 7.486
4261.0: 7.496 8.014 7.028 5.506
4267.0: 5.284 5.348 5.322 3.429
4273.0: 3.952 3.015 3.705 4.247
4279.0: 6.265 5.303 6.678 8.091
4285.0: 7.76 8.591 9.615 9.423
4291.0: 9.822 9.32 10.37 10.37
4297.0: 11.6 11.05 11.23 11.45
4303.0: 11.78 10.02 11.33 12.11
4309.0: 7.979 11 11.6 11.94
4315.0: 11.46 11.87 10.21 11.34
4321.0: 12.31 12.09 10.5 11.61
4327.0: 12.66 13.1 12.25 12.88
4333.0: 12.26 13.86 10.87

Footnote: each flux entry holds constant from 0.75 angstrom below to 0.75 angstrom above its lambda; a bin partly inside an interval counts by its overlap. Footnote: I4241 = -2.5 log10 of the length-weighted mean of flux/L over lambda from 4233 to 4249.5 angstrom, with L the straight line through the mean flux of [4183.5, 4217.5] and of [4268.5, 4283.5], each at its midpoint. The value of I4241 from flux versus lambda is 0.28 mag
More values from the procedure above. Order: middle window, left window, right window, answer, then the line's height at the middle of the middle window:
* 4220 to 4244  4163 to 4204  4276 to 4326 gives 0.46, 7.78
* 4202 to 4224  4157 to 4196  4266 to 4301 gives -0.14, 6.54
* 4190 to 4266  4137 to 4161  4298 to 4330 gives 0.23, 8.25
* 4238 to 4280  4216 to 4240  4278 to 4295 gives 0.18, 7.03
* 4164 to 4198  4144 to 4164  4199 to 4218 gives 0.07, 6.52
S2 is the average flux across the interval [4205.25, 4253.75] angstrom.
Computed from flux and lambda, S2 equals 6.18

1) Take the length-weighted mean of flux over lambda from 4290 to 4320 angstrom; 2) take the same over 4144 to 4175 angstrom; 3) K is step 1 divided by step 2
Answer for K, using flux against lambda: 1.94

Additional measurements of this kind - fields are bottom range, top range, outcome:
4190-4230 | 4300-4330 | 1.60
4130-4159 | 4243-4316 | 1.57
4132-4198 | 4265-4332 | 1.60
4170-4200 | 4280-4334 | 1.70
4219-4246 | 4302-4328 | 2.18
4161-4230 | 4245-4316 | 1.22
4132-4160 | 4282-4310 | 1.92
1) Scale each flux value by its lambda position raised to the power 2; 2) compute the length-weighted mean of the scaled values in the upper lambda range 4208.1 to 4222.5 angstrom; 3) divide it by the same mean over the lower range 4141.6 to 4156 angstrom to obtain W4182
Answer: 1.52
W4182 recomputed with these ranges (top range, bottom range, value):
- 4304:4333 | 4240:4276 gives 1.93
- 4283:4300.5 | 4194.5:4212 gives 1.44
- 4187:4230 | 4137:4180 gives 1.29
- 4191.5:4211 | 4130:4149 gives 1.37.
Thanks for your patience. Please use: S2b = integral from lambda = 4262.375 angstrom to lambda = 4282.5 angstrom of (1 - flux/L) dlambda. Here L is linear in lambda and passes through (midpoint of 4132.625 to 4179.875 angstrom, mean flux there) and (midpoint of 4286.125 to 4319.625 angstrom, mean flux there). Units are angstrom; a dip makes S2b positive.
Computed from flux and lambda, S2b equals 9.4 angstrom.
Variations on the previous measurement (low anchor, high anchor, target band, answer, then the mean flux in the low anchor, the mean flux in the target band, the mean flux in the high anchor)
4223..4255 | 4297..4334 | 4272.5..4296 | 4.86 angstrom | 5.44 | 7.29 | 11.5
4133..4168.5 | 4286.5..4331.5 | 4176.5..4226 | 2.73 angstrom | 5.59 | 6.94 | 11.1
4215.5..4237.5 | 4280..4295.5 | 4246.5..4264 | -1.03 angstrom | 5.92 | 7.63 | 8.64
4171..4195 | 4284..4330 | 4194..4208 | -0.66 angstrom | 6.13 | 7.13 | 10.9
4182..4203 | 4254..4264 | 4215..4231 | 0.88 angstrom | 6.74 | 6.94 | 8.08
